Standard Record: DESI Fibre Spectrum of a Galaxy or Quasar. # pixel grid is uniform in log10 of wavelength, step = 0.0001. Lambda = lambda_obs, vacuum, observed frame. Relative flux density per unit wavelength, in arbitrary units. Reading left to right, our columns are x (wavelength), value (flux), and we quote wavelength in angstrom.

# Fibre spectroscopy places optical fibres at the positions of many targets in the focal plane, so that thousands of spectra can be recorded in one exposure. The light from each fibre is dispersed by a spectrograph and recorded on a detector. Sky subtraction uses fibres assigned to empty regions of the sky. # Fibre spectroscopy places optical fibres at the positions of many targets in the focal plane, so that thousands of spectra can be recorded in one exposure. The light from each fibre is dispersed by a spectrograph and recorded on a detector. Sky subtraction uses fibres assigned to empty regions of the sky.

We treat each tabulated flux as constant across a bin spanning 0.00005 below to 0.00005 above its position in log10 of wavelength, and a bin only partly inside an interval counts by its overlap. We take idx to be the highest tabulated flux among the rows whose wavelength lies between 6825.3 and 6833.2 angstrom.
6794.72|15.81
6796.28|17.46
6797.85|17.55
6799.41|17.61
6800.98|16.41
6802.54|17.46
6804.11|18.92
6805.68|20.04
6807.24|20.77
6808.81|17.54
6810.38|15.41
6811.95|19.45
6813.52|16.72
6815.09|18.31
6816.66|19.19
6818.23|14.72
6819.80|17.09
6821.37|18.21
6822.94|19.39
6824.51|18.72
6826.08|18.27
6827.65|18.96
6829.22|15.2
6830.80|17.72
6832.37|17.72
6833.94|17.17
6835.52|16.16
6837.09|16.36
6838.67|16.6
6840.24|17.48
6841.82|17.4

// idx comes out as 18.96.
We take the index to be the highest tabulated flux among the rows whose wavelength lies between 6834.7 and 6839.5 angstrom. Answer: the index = 16.6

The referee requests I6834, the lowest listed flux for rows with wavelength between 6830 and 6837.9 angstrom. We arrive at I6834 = 16.16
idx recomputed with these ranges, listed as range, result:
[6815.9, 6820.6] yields 19.19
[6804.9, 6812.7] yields 20.77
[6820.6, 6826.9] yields 19.39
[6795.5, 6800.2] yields 17.61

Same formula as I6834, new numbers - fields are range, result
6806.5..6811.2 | 15.41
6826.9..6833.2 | 15.2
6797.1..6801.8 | 16.41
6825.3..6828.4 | 18.27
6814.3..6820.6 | 14.72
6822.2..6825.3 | 18.72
